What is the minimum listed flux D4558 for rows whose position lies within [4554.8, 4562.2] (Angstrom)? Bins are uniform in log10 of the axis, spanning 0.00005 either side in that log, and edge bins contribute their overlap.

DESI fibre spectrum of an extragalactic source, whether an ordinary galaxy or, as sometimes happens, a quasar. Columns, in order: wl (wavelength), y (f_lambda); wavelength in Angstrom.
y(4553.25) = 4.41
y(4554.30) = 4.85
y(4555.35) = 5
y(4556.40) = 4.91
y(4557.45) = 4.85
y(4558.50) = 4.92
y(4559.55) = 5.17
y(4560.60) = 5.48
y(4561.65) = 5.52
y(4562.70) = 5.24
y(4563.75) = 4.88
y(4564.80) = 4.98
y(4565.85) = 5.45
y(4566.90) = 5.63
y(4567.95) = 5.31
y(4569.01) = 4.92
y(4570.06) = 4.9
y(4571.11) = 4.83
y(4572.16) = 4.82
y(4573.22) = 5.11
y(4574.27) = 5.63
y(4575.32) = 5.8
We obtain 4.85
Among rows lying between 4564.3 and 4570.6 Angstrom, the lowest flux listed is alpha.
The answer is 4.9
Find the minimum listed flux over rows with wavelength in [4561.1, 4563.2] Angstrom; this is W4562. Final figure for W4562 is 5.24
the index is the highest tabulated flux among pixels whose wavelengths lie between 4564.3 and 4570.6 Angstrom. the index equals 5.63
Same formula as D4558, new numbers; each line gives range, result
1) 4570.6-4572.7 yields 4.82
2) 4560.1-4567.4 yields 4.88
